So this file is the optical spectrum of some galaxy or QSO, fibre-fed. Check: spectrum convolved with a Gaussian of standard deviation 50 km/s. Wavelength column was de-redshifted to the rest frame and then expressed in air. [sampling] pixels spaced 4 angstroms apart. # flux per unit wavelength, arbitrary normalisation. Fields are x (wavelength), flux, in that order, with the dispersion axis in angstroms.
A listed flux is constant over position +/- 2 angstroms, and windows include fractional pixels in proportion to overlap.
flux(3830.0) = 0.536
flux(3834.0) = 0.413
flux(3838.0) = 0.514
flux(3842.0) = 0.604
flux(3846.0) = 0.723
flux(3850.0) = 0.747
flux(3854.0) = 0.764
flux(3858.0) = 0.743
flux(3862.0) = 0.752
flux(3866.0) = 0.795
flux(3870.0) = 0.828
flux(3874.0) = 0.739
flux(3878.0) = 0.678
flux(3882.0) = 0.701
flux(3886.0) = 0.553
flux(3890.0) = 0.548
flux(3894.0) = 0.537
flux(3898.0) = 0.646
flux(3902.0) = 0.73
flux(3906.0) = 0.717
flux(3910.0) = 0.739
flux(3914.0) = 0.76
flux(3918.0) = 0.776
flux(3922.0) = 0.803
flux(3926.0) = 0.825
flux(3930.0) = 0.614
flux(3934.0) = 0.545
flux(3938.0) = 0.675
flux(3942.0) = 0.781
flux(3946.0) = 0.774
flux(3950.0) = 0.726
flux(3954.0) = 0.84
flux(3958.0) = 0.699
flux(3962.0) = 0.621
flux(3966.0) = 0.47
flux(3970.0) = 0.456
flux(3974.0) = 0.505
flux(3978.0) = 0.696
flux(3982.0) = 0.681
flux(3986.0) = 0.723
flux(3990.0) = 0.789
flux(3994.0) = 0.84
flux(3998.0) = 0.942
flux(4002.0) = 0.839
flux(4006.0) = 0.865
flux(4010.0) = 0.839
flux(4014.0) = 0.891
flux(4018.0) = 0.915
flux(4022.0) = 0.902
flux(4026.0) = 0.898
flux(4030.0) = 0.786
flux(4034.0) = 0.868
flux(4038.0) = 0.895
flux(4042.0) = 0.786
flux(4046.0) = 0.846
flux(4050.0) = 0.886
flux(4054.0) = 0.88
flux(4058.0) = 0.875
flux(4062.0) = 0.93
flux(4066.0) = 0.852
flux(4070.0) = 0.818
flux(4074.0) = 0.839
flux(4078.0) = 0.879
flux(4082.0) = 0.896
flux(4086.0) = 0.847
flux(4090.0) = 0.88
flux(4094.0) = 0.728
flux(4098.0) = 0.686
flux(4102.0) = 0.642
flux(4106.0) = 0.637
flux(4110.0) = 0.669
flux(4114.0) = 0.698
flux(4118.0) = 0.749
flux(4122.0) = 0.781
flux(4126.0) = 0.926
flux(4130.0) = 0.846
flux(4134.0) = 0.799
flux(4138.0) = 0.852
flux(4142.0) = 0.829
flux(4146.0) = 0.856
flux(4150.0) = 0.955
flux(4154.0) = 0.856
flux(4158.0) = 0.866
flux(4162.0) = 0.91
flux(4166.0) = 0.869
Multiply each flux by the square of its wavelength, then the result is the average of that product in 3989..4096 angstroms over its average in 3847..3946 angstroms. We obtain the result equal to 1.3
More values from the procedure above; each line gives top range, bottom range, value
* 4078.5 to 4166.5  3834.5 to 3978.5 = 1.32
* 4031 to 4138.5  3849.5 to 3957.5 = 1.24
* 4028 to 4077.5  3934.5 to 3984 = 1.37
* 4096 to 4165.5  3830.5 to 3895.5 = 1.38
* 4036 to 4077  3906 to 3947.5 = 1.26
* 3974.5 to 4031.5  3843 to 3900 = 1.26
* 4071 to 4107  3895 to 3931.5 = 1.17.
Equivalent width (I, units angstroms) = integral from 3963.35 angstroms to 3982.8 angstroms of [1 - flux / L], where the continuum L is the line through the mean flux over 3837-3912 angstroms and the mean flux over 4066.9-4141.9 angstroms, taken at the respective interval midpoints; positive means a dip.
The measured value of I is 4.7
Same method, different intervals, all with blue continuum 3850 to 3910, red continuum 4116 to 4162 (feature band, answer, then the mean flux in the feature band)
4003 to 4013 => -1.1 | 0.855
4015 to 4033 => -2.2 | 0.876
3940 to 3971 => 2.7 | 0.678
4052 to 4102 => -1.3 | 0.834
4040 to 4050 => -0.4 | 0.83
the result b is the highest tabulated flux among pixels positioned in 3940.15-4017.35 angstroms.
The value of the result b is 0.942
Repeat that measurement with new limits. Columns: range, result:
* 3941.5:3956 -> 0.84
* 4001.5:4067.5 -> 0.93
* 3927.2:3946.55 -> 0.781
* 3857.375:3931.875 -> 0.828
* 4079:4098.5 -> 0.896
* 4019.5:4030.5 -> 0.902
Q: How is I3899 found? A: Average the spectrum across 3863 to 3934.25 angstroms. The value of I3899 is 0.701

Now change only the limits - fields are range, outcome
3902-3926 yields 0.762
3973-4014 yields 0.784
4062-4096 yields 0.848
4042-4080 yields 0.863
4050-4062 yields 0.888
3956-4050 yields 0.774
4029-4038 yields 0.847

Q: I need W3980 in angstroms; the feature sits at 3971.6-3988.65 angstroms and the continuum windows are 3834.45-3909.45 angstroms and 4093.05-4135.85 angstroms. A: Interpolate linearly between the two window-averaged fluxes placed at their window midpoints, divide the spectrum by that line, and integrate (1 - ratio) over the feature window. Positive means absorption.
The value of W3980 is 1.3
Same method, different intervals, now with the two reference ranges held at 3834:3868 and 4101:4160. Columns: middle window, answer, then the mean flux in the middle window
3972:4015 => -1.99 angstroms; 0.78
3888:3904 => 2.06 angstroms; 0.615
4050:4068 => -2.64 angstroms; 0.884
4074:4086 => -1.43 angstroms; 0.873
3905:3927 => -1.72 angstroms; 0.77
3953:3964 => 0.33 angstroms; 0.709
